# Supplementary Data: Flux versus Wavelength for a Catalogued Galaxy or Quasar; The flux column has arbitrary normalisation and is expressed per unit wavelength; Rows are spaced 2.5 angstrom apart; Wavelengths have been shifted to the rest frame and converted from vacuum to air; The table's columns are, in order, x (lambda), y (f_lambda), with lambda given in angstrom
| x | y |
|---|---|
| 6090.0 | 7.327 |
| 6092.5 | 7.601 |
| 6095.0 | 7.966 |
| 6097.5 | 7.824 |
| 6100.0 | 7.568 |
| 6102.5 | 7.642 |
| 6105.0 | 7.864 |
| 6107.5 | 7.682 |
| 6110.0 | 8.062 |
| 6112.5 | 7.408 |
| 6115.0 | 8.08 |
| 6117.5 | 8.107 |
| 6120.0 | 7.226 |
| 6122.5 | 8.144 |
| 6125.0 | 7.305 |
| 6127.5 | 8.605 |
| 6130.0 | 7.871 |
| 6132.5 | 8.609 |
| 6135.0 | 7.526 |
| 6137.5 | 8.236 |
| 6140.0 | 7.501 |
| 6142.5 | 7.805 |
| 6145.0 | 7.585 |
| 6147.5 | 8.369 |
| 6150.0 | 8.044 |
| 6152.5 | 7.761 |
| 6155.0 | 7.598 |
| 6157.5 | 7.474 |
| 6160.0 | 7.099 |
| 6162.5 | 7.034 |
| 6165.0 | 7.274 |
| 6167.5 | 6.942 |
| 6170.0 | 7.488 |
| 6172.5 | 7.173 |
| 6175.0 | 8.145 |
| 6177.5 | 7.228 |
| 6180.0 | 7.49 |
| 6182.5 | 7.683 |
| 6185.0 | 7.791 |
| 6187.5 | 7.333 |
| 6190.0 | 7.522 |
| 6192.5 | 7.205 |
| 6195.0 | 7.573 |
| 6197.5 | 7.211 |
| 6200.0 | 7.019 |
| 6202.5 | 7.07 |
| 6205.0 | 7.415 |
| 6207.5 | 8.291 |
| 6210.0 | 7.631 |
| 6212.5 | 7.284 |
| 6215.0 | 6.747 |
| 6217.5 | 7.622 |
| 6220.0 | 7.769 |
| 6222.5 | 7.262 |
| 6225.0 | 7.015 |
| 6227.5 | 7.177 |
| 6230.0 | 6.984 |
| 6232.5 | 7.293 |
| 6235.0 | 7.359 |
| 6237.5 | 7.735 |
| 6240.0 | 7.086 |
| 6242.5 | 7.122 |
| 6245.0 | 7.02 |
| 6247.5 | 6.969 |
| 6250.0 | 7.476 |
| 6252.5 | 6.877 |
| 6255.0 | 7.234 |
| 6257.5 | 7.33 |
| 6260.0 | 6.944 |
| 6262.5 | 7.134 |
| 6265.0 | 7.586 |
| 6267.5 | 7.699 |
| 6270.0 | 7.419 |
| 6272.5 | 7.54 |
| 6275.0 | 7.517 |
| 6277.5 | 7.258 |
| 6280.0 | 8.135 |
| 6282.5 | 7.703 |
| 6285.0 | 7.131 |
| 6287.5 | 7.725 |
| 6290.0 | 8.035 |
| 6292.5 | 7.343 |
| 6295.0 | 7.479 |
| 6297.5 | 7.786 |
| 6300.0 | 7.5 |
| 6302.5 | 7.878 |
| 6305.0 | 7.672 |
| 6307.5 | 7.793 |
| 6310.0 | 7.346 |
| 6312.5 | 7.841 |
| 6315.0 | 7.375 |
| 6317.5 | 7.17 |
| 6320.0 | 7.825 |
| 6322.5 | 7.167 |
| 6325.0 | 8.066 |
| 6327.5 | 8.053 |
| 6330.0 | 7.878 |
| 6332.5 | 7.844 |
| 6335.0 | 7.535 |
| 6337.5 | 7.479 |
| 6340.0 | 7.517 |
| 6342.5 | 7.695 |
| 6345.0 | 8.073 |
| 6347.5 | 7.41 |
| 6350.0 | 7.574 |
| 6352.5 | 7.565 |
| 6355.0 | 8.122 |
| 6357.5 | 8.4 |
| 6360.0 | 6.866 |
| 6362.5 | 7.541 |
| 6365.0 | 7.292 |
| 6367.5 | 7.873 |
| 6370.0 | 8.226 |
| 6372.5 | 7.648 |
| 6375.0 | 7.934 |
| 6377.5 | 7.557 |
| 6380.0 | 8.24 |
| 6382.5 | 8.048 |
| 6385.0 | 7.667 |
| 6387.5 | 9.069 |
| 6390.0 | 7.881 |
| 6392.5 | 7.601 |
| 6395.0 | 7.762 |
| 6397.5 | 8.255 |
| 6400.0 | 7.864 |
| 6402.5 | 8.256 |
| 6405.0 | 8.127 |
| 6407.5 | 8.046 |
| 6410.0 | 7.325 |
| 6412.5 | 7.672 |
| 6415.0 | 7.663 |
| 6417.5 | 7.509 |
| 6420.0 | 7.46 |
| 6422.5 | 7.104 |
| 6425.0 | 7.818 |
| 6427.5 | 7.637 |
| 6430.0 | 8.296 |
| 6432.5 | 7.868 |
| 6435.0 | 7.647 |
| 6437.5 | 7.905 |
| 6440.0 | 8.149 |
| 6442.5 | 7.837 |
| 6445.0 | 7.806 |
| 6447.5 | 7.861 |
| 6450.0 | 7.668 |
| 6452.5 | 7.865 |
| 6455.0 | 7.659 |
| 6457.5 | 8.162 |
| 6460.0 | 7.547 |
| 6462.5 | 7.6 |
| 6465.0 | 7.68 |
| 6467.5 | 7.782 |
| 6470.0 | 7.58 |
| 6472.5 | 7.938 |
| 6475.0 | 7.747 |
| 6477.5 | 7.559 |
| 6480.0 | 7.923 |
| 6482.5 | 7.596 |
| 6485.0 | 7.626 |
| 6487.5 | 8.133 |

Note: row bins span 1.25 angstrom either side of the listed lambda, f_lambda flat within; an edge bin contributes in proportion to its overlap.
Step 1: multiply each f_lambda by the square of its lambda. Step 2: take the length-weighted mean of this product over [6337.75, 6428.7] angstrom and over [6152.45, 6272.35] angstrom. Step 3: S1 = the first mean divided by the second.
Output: 1.12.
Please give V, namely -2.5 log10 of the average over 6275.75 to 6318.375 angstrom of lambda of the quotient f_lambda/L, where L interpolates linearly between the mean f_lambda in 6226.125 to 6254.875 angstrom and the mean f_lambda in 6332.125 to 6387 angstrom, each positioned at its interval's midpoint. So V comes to -0.02 mag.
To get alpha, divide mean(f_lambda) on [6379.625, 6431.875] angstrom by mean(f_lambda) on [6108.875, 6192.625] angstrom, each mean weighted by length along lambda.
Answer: 1.02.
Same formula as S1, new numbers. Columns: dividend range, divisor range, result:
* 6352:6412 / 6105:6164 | 1.10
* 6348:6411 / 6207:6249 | 1.13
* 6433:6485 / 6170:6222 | 1.13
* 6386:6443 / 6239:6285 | 1.12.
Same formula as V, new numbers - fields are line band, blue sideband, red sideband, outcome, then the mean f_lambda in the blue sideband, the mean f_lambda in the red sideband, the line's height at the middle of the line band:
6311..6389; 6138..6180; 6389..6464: -0.01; 7.54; 7.79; 7.72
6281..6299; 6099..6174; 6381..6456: 0.02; 7.7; 7.85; 7.78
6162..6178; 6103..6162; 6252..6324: 0.06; 7.81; 7.51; 7.74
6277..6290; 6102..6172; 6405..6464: 0.01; 7.72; 7.75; 7.74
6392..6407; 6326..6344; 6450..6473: -0.04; 7.72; 7.75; 7.74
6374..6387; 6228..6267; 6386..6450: -0.03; 7.22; 7.85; 7.71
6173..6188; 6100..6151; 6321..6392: 0.04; 7.88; 7.79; 7.86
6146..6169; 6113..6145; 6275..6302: 0.05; 7.89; 7.61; 7.84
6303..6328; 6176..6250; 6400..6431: -0.01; 7.35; 7.74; 7.55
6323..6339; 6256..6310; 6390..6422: -0.02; 7.55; 7.78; 7.64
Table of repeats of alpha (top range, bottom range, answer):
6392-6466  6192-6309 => 1.05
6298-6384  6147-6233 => 1.04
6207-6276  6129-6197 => 0.96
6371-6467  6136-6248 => 1.05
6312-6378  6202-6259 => 1.05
